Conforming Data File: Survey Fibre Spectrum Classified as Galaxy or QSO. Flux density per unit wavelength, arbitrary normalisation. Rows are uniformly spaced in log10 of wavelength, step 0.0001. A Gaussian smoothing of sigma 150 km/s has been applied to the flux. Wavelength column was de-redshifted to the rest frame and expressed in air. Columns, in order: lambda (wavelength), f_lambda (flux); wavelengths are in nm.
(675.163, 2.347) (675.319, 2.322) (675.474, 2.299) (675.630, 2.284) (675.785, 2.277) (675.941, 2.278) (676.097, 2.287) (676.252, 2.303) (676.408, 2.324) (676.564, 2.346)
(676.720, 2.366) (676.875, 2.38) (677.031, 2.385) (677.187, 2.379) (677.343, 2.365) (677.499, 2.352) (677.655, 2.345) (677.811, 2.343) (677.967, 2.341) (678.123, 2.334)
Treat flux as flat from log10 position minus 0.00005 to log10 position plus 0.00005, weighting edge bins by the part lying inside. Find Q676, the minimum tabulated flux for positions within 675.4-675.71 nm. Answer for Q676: 2.284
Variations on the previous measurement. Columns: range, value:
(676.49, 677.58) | 2.346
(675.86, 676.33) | 2.278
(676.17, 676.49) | 2.303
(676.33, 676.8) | 2.324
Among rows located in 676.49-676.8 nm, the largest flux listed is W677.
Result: 2.366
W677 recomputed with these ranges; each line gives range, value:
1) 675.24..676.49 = 2.324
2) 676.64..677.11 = 2.385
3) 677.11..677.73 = 2.379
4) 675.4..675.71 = 2.299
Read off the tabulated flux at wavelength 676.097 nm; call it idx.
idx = 2.287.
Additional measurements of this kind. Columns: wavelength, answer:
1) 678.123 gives 2.334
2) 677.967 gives 2.341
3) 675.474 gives 2.299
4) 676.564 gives 2.346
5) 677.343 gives 2.365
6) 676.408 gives 2.324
